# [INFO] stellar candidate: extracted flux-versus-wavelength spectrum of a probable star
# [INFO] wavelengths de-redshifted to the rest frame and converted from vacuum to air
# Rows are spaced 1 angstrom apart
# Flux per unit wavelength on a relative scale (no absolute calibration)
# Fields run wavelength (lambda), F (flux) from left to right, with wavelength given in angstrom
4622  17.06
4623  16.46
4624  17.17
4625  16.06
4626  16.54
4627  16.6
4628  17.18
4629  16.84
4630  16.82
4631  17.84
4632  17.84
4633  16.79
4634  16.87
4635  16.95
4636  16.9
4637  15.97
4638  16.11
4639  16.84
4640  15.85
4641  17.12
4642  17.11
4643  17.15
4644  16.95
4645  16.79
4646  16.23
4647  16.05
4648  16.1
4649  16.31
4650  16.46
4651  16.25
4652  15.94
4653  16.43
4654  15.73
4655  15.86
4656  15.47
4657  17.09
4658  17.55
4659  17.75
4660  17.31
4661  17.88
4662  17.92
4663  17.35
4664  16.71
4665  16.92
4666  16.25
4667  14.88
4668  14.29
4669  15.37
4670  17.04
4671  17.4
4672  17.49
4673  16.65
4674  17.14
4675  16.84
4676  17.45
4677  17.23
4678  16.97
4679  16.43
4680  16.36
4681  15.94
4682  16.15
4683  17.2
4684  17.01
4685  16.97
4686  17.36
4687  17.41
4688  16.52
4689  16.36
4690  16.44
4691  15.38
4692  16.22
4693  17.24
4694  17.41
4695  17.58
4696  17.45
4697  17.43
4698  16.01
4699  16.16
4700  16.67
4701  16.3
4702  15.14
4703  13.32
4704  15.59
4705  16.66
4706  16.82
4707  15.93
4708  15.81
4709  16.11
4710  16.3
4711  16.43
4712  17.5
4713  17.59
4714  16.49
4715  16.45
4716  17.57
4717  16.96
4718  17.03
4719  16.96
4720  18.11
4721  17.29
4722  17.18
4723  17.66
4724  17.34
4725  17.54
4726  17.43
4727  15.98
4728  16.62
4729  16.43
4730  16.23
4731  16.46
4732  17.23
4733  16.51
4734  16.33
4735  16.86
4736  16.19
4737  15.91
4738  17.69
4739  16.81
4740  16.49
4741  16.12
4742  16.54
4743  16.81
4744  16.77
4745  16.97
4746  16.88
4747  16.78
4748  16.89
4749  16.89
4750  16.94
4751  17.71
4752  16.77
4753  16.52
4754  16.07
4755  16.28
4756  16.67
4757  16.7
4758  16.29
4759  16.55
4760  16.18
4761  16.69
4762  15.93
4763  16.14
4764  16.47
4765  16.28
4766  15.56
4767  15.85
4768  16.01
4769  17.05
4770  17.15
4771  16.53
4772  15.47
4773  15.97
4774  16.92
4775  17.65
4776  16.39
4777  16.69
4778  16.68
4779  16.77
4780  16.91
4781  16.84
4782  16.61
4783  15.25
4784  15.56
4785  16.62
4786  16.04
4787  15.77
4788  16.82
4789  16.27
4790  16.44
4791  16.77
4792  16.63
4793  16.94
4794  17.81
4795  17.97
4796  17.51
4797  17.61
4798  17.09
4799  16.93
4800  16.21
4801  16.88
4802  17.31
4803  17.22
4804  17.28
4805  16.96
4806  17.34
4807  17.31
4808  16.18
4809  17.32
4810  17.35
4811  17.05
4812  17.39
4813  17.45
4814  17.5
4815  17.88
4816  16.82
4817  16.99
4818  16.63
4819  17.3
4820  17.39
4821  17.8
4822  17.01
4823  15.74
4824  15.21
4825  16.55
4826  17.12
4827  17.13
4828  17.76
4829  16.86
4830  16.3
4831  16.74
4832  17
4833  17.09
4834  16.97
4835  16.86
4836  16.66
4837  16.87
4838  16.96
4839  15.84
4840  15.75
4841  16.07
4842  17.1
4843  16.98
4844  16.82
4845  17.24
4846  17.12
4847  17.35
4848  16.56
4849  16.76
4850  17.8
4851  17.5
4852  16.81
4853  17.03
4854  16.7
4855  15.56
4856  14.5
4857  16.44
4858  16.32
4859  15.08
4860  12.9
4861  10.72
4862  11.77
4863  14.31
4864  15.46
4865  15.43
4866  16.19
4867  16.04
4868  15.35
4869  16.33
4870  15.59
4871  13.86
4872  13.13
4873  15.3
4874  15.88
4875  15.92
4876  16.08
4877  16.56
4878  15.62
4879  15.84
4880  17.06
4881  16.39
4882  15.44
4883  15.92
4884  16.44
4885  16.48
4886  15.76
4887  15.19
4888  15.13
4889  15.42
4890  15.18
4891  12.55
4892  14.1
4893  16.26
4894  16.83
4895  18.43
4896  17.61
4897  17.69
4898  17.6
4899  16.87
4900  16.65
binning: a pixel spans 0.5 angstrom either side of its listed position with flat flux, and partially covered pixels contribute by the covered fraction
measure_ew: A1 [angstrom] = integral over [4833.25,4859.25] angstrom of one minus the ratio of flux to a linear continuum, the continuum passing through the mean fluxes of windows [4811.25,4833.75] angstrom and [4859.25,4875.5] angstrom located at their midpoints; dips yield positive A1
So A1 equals -1.5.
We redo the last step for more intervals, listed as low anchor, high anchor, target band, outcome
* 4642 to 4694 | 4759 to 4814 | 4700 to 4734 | 0.1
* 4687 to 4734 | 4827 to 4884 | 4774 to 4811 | -1.2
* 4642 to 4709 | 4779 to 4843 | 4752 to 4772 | 0.5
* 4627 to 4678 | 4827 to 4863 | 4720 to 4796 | -0.9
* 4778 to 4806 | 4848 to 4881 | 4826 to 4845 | -0.9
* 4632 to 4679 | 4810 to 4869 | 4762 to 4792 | 0.2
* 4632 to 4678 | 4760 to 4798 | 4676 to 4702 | -0.1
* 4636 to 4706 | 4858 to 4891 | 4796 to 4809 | -1.1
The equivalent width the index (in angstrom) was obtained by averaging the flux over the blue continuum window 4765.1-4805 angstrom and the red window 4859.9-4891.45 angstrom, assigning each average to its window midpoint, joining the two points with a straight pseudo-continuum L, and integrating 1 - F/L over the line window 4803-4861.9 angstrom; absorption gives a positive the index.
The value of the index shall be -2.66 angstrom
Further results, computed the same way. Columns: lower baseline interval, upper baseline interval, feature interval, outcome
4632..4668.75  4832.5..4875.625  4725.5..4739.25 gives -0.3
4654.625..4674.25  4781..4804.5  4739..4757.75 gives 0.0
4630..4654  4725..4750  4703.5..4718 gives 0.1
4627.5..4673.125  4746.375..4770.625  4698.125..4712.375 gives 0.5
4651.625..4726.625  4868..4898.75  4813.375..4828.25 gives -0.8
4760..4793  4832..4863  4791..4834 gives -2.1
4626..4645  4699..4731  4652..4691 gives 0.2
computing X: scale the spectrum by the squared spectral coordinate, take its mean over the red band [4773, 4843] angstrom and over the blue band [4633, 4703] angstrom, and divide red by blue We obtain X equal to 1.08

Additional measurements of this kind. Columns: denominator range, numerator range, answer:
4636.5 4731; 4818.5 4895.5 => 1.04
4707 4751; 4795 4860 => 1.04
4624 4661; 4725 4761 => 1.04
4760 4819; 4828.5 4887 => 0.98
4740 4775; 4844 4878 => 0.99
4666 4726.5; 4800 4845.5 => 1.07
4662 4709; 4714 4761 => 1.04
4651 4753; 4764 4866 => 1.04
